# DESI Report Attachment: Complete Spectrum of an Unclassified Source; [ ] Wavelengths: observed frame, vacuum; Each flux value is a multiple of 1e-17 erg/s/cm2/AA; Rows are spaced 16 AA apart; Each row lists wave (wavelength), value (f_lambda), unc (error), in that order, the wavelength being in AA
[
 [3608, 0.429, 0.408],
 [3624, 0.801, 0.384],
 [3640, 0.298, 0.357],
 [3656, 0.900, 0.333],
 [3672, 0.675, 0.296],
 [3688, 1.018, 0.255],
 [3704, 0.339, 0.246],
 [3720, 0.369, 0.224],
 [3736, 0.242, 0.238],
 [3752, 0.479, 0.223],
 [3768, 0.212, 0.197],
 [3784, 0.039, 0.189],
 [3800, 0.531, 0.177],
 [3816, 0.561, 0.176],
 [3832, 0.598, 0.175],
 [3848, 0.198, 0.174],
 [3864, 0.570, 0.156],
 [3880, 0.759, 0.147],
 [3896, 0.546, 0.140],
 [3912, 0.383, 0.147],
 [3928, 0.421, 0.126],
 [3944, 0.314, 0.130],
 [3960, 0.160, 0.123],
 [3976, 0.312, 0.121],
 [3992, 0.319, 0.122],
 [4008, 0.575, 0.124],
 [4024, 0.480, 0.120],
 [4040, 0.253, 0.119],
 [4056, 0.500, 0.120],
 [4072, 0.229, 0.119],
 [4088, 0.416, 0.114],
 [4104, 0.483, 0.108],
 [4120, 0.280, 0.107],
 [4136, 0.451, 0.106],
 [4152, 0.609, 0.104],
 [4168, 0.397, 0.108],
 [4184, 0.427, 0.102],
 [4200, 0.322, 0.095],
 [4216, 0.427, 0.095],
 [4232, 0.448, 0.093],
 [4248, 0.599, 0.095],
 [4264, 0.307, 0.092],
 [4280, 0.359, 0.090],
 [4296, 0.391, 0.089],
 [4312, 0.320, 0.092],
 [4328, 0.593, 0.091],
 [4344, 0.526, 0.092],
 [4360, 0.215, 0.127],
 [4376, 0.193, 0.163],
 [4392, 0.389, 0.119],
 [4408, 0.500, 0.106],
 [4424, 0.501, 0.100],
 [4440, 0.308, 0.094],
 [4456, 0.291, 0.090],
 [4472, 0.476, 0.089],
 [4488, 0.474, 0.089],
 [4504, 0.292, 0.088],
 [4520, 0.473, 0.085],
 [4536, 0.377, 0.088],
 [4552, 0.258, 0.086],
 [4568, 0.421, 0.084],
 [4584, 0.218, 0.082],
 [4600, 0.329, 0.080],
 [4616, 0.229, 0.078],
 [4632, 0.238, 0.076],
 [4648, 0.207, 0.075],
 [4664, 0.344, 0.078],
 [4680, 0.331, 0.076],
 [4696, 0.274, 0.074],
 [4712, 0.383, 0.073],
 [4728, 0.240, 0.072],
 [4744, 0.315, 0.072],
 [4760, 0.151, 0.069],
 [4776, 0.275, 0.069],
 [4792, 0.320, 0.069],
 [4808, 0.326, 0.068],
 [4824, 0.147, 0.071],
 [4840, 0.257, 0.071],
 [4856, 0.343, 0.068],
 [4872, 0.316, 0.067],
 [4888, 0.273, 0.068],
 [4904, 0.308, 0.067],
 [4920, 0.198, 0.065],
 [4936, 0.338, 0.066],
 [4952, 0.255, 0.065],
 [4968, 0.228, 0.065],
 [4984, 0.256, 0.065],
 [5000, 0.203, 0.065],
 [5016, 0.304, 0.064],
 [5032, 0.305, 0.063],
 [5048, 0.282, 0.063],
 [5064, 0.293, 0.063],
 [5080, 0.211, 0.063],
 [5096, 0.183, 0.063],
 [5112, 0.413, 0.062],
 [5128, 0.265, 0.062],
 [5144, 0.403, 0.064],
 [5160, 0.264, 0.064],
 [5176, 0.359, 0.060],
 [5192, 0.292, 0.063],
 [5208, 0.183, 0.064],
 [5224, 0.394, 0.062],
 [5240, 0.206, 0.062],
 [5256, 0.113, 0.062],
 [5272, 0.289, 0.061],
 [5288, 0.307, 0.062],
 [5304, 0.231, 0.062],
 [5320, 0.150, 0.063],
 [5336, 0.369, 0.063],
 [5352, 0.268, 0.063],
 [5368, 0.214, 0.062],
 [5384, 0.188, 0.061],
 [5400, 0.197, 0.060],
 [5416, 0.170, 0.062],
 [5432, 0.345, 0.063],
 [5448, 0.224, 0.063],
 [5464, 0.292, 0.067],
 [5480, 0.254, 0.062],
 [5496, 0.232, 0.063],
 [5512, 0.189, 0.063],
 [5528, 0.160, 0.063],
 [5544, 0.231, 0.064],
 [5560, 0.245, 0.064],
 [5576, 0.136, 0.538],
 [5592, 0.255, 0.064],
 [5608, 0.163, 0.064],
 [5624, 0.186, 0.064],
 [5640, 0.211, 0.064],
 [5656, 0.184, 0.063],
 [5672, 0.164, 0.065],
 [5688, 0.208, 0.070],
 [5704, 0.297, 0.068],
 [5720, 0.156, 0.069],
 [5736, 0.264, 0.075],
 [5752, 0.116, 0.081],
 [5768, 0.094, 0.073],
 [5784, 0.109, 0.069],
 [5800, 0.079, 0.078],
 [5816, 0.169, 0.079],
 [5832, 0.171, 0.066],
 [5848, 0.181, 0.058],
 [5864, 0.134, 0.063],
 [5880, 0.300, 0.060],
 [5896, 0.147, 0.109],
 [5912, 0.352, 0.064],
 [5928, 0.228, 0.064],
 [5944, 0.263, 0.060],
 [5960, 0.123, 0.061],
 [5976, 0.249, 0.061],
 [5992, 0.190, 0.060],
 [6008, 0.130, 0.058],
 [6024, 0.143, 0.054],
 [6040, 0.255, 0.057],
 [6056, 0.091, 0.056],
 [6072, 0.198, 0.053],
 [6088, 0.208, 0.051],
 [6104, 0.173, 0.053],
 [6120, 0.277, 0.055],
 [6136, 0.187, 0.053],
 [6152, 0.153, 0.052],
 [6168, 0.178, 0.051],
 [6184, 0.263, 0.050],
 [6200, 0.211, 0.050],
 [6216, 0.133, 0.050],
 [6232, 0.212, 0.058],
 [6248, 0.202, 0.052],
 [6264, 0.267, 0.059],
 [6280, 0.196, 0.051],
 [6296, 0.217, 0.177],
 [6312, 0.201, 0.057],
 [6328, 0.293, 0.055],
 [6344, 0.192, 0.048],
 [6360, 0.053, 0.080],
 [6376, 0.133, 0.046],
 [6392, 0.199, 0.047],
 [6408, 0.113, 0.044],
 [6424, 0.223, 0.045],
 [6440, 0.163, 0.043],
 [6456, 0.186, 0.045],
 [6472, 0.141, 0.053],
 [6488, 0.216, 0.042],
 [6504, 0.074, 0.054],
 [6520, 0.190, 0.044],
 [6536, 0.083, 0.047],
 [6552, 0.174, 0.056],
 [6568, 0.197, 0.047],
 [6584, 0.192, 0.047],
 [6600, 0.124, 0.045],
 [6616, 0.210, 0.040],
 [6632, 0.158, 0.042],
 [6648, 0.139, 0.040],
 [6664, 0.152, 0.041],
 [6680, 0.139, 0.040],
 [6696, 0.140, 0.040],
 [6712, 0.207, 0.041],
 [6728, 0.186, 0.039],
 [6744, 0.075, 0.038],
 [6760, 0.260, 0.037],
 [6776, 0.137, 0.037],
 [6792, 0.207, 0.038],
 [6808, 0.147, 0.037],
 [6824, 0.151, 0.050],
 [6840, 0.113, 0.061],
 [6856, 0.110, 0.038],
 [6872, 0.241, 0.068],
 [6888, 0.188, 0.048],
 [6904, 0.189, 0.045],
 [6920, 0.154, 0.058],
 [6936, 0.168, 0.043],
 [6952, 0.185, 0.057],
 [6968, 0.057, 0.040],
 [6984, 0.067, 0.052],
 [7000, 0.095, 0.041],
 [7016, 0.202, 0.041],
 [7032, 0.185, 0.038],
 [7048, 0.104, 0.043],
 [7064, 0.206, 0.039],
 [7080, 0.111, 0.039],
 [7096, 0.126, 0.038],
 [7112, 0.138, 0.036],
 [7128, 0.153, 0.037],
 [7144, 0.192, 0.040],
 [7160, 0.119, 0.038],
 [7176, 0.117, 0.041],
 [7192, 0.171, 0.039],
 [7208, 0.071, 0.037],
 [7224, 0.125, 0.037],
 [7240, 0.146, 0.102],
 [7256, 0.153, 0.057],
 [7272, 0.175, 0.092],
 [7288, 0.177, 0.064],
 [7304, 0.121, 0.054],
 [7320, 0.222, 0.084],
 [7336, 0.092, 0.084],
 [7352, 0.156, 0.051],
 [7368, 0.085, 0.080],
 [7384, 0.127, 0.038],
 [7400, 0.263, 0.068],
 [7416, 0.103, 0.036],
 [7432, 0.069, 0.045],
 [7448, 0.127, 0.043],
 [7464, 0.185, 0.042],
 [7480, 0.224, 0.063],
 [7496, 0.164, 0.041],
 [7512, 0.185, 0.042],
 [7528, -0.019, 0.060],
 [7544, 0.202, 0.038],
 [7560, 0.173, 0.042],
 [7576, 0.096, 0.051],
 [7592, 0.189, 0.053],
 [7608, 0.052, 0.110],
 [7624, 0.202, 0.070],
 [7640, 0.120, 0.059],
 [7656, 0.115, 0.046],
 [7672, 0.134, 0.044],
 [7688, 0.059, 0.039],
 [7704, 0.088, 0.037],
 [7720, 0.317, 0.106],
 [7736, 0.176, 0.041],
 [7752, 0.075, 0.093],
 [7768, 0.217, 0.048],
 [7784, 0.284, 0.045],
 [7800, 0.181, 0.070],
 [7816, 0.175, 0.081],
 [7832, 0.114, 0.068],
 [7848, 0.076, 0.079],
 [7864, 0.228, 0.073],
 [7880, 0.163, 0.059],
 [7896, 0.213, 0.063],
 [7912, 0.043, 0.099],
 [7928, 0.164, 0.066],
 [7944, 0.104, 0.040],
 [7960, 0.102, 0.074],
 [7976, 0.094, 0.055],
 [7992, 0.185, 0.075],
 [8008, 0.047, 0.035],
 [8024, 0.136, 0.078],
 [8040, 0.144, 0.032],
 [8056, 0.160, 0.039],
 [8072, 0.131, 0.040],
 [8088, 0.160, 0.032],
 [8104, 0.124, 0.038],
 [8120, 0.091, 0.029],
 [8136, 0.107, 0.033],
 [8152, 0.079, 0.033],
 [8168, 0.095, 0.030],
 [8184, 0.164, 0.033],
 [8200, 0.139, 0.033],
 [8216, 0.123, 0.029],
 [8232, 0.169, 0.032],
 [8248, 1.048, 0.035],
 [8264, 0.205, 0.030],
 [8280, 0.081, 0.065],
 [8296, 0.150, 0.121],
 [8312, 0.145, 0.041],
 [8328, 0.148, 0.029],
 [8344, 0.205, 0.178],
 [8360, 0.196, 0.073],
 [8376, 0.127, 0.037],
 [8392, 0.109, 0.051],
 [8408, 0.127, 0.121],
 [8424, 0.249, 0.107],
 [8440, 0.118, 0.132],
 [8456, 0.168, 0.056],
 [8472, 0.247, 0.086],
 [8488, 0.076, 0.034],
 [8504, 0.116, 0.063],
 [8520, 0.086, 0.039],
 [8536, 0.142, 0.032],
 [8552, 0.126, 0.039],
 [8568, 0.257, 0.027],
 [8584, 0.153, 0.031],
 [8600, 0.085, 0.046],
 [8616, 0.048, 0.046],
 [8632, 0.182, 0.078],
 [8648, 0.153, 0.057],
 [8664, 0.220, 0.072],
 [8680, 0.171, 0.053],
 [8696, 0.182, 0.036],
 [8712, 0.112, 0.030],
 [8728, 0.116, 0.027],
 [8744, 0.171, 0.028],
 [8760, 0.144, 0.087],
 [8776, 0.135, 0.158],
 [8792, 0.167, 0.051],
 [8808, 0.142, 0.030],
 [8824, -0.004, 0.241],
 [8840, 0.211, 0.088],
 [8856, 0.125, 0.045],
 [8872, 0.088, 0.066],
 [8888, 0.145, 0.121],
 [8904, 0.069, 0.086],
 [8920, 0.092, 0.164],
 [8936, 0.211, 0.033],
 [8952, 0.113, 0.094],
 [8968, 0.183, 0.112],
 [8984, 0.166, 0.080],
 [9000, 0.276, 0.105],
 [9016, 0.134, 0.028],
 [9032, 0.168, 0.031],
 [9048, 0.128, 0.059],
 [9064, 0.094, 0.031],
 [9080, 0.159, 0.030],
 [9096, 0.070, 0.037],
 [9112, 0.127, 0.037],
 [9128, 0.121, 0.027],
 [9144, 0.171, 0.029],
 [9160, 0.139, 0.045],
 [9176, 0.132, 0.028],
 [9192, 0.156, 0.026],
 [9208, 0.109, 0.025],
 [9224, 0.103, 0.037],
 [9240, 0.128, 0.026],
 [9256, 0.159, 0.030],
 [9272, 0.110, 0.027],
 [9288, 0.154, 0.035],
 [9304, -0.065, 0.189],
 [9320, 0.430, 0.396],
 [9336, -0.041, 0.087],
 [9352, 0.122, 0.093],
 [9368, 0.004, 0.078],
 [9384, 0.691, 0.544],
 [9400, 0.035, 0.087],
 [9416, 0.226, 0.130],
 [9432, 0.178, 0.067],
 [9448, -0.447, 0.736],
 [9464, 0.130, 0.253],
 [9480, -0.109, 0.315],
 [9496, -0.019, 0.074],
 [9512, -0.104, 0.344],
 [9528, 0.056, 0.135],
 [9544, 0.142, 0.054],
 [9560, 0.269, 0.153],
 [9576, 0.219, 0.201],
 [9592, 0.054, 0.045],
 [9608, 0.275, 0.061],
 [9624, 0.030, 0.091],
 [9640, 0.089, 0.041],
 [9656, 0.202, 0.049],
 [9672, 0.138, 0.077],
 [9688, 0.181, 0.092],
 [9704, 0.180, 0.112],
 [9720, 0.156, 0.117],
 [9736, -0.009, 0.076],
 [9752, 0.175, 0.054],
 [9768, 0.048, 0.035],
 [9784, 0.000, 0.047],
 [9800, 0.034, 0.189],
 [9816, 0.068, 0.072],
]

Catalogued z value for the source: 1.213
